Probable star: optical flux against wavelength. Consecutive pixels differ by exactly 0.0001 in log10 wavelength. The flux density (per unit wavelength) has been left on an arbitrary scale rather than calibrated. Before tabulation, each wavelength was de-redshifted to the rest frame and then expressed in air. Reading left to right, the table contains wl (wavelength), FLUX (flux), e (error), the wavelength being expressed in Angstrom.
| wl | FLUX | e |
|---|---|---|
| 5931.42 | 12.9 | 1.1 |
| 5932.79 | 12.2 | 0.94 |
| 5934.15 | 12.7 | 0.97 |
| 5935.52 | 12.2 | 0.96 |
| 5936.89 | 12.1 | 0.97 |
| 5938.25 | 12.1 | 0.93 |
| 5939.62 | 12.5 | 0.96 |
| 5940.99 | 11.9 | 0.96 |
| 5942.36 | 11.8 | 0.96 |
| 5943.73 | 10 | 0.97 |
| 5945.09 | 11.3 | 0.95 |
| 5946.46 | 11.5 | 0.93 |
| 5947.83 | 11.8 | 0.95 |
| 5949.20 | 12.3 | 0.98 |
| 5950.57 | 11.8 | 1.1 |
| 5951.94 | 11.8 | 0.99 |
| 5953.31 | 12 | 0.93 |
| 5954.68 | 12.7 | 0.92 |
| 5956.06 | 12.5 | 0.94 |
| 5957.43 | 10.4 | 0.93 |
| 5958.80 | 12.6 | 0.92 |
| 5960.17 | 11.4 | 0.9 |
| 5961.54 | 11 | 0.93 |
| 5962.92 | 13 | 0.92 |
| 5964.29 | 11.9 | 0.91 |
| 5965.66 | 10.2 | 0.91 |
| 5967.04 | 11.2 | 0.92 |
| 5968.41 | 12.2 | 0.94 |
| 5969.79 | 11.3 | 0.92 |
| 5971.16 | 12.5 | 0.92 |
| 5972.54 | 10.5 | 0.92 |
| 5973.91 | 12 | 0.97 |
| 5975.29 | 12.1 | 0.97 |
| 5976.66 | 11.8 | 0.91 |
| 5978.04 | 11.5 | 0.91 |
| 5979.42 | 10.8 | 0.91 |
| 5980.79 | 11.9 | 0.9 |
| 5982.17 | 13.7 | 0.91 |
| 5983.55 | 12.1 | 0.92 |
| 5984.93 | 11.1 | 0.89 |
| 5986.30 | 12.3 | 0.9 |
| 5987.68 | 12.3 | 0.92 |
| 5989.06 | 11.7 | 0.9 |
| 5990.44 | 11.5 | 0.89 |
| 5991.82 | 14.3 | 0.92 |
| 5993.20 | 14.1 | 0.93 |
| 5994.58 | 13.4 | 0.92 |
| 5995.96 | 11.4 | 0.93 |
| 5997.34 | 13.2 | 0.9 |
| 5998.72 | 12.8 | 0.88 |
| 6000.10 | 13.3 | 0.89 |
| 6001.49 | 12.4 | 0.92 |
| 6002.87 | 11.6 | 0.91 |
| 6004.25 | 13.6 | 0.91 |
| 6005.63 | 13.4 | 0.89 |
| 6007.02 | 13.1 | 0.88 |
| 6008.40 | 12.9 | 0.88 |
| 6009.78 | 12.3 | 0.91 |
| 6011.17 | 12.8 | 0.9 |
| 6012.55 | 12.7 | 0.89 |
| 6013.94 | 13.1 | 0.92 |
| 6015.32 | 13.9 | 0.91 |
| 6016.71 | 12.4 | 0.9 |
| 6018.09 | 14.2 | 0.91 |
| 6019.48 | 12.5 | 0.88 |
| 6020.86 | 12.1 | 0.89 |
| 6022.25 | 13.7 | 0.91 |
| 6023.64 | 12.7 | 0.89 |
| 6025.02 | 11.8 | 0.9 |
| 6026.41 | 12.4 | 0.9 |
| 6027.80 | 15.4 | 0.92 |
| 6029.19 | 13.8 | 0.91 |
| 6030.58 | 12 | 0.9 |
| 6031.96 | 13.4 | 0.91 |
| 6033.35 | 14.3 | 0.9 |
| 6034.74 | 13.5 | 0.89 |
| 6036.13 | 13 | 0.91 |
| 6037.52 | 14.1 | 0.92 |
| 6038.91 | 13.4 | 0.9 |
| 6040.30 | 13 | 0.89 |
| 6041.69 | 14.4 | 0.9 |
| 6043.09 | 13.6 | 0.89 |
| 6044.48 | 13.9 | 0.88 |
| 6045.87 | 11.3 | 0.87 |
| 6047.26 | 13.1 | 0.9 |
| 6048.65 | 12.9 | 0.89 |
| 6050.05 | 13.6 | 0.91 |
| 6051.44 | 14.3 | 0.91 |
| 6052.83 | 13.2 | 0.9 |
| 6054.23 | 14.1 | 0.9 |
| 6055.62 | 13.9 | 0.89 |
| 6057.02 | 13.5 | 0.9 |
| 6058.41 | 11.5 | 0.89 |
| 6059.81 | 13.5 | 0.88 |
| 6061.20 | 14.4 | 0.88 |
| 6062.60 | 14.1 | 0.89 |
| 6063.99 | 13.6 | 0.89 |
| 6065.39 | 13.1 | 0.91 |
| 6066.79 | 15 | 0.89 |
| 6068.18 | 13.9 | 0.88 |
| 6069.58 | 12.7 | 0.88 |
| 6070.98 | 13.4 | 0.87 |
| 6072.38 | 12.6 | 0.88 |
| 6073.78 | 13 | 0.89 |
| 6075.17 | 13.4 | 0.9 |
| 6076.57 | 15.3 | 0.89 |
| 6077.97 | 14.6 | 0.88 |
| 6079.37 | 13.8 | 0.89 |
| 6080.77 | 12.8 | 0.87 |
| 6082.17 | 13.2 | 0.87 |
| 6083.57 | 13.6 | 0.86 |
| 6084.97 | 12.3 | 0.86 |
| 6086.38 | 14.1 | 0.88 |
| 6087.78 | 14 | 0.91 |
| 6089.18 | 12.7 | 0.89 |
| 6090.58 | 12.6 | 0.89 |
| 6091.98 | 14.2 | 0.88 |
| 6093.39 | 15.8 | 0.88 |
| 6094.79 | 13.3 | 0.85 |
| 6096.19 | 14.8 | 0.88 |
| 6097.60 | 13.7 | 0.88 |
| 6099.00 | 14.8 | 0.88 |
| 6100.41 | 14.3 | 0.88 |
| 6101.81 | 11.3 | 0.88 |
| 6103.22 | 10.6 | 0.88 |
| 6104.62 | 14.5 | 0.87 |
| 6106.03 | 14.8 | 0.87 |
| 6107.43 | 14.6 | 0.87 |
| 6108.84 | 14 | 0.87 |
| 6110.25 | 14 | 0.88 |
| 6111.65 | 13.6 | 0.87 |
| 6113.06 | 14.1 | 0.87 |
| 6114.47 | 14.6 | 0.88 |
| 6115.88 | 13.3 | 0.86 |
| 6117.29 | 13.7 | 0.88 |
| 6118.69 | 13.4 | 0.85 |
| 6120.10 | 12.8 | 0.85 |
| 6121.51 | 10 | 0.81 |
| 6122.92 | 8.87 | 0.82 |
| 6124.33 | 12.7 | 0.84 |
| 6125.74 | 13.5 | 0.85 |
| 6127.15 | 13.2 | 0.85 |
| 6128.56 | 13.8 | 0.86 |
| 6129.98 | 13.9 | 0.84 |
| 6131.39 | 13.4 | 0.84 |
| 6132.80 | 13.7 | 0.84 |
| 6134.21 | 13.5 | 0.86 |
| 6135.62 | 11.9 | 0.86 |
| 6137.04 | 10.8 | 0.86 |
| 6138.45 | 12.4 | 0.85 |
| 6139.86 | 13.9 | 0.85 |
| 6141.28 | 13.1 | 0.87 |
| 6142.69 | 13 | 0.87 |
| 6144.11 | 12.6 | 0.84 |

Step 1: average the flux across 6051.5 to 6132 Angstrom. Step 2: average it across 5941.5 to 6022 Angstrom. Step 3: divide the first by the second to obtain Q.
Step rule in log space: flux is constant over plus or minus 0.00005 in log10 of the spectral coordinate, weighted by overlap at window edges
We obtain 1.1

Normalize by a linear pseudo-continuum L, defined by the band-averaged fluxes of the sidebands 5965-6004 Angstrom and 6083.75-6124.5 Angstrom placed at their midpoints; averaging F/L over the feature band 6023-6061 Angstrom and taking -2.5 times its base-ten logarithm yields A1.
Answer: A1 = -0.05 mag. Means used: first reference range 12.1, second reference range 13.4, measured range 13.3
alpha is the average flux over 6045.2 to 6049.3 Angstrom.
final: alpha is 12.5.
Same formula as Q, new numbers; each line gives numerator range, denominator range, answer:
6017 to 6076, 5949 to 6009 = 1.10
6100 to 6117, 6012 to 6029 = 1.04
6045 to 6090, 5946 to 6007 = 1.11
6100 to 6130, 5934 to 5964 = 1.11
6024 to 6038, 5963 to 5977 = 1.15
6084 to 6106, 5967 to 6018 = 1.09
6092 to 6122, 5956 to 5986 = 1.17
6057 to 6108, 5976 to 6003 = 1.10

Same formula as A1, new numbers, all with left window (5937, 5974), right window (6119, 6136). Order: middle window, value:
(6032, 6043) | -0.125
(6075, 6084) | -0.121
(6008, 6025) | -0.075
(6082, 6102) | -0.105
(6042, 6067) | -0.102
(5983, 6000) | -0.057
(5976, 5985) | -0.003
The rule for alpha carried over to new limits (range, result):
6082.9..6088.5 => 13.5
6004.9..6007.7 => 13.2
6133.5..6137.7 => 12.1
